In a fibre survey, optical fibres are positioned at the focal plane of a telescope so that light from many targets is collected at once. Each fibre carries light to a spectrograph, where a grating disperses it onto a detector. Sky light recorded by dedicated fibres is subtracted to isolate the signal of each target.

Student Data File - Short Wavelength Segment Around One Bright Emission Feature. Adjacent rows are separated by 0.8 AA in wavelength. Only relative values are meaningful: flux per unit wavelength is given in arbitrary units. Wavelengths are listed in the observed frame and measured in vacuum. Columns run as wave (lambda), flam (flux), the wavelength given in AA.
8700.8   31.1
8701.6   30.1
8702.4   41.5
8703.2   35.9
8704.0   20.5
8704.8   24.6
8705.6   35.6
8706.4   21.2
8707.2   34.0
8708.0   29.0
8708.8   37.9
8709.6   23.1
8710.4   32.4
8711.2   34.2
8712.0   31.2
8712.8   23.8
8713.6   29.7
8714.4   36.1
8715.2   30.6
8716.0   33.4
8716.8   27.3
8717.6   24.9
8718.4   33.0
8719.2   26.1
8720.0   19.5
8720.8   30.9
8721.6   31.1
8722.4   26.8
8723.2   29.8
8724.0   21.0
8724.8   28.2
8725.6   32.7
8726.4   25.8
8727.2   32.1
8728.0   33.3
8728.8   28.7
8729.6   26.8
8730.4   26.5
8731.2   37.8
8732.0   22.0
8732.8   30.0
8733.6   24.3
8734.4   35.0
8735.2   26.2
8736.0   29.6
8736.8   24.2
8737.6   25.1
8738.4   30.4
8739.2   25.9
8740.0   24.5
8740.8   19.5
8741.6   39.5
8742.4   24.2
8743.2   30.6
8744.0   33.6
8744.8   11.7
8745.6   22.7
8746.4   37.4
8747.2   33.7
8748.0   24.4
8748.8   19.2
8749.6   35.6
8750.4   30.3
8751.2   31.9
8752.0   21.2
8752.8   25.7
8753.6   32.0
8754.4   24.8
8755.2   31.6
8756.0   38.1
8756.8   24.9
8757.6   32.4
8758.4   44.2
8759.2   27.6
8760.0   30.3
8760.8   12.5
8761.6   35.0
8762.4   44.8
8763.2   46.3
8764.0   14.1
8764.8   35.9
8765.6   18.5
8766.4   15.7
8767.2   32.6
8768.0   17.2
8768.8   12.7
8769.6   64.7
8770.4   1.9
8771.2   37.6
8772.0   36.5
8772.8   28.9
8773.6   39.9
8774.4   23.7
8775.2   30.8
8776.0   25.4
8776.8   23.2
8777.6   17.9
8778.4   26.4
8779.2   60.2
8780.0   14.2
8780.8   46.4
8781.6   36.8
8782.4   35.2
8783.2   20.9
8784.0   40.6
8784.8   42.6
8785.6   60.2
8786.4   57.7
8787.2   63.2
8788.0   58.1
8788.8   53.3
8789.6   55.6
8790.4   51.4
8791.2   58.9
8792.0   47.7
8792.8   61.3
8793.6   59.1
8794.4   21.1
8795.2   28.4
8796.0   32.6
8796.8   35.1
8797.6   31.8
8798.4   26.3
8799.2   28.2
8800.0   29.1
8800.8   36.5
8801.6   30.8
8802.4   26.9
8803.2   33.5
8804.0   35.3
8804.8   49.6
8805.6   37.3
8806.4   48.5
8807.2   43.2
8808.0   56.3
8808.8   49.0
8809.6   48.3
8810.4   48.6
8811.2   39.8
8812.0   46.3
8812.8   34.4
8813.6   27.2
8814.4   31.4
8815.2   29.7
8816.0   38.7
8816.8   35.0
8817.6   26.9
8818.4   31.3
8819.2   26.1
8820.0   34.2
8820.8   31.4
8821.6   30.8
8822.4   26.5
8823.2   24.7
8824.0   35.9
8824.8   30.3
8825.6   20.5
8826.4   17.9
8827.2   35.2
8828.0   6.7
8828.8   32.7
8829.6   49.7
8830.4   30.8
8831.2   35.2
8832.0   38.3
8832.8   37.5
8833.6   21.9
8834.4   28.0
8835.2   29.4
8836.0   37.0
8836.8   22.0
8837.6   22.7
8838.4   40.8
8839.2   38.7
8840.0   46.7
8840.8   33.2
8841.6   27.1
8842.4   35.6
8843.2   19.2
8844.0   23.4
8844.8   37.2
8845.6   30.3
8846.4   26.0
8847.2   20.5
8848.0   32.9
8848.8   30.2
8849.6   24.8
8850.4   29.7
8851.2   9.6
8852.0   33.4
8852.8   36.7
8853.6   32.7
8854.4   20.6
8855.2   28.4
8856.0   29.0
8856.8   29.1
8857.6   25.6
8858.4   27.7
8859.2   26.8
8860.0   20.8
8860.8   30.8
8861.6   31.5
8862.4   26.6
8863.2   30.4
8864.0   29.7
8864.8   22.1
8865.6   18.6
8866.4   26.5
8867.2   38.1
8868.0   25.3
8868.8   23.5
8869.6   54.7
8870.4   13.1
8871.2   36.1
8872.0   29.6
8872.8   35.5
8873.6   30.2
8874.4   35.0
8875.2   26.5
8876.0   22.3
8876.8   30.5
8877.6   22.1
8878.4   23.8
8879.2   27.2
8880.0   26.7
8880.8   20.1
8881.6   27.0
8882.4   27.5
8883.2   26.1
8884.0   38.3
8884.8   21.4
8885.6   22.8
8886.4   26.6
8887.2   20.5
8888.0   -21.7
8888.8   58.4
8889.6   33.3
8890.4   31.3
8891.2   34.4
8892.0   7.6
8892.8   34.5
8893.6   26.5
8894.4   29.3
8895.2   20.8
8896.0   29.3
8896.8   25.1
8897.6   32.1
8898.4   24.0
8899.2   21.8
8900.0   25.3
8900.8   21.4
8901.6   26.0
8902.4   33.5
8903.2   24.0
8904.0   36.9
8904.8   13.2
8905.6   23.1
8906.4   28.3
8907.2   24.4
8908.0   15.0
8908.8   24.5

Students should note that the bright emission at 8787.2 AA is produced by [S II]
